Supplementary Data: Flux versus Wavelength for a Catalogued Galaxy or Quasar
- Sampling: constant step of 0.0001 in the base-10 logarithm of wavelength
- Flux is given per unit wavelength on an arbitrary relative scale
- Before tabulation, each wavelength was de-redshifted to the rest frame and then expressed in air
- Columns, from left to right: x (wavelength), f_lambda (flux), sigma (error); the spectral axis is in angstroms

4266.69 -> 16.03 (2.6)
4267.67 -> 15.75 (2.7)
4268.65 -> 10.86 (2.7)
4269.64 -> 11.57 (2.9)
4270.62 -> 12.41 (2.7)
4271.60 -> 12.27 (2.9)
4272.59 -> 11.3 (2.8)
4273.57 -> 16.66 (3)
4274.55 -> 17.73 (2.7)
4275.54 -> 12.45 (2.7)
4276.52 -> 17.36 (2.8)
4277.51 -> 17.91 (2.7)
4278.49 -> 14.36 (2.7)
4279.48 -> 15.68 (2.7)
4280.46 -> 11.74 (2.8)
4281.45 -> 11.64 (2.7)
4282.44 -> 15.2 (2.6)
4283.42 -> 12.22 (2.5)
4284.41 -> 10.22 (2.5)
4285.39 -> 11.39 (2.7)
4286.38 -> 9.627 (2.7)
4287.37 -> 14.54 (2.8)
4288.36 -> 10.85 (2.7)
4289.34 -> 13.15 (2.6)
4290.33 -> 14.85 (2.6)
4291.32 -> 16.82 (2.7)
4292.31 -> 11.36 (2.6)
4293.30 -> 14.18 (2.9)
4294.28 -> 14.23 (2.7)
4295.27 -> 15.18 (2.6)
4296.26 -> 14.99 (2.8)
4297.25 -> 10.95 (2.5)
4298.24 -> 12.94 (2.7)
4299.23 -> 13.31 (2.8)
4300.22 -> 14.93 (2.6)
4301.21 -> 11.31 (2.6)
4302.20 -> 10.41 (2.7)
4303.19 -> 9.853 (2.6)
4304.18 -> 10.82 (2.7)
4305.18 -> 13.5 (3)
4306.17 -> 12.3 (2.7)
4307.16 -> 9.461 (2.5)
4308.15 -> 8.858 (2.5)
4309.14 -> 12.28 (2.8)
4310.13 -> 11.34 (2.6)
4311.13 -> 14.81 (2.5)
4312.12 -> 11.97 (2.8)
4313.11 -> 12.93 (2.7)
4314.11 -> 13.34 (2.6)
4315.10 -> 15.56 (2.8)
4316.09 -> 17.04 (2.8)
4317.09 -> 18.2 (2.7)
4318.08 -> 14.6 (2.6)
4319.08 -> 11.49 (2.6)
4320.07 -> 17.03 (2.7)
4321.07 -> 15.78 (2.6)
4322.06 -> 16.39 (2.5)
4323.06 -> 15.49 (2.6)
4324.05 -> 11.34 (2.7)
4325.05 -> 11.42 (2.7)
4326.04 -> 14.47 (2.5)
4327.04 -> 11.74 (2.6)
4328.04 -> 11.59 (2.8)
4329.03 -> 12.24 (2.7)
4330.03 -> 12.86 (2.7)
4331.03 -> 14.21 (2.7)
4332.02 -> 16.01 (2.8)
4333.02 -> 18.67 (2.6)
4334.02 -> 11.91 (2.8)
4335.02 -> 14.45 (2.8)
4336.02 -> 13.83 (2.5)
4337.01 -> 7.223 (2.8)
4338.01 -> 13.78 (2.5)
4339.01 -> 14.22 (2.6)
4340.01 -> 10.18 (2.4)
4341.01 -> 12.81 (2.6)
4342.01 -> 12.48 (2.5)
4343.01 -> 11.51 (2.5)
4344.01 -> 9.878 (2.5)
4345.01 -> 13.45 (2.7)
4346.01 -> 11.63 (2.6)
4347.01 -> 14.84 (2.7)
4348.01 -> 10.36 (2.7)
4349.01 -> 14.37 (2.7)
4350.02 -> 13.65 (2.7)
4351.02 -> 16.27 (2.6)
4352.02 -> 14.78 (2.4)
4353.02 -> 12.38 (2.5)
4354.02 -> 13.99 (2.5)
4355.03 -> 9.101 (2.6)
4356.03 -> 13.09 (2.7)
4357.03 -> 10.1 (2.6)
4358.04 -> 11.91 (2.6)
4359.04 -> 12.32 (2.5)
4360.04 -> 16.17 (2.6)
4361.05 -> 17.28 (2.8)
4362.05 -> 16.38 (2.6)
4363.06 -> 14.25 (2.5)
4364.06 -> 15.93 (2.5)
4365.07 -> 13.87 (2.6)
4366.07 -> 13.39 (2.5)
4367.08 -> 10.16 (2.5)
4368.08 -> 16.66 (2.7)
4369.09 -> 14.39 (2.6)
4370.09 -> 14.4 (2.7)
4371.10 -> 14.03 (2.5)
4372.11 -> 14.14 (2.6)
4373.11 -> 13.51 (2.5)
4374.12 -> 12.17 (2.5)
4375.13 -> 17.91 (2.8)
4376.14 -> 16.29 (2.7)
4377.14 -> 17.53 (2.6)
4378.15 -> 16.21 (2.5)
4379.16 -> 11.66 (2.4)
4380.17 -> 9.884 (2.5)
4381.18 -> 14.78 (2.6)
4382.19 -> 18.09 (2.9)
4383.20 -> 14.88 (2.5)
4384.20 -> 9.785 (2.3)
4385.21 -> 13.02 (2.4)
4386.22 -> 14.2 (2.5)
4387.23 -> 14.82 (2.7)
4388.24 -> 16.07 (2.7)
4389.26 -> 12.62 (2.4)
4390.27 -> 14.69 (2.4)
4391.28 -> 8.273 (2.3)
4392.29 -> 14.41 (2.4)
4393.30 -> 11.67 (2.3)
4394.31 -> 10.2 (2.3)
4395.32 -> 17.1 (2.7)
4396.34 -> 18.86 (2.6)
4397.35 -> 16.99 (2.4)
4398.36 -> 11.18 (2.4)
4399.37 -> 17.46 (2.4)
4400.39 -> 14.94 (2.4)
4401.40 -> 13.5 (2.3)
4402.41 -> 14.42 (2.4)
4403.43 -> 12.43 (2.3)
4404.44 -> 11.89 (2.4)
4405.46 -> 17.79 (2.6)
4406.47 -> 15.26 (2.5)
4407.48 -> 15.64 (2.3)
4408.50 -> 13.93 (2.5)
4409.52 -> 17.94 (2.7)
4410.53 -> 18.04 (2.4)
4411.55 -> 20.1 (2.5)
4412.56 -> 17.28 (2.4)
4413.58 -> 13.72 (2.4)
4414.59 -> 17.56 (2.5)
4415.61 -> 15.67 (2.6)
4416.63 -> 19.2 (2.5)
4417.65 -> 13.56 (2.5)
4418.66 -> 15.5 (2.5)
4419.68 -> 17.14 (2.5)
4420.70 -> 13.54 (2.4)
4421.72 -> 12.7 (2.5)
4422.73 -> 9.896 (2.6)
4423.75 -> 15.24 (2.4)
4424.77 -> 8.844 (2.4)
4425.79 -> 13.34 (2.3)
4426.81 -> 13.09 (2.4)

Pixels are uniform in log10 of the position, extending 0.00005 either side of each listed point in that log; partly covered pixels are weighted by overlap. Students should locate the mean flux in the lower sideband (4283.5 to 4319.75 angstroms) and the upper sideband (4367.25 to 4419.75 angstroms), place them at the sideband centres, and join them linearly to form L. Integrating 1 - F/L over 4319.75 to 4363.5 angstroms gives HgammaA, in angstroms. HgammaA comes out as 1.2 angstroms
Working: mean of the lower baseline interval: 12.9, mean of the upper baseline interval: 14.8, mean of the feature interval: 13.3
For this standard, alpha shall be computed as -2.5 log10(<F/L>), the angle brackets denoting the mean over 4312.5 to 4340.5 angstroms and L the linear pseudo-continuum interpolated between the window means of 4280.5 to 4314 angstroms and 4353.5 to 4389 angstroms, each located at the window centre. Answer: -0.06 mag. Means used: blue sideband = 12.5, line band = 13.8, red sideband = 14.1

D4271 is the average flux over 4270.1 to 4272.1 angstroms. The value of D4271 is 12.3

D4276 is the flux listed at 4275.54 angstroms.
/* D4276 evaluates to 12.45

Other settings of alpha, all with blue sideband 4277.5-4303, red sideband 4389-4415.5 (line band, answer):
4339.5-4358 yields 0.13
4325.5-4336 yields 0.00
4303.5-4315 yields 0.12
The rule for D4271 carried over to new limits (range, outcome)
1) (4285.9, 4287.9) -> 12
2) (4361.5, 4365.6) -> 15.1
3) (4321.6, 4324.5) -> 14.4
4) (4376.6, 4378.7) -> 16.8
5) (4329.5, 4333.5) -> 15.4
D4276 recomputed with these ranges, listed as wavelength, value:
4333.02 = 18.67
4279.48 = 15.68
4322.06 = 16.39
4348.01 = 10.36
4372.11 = 14.14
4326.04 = 14.47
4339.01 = 14.22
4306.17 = 12.3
